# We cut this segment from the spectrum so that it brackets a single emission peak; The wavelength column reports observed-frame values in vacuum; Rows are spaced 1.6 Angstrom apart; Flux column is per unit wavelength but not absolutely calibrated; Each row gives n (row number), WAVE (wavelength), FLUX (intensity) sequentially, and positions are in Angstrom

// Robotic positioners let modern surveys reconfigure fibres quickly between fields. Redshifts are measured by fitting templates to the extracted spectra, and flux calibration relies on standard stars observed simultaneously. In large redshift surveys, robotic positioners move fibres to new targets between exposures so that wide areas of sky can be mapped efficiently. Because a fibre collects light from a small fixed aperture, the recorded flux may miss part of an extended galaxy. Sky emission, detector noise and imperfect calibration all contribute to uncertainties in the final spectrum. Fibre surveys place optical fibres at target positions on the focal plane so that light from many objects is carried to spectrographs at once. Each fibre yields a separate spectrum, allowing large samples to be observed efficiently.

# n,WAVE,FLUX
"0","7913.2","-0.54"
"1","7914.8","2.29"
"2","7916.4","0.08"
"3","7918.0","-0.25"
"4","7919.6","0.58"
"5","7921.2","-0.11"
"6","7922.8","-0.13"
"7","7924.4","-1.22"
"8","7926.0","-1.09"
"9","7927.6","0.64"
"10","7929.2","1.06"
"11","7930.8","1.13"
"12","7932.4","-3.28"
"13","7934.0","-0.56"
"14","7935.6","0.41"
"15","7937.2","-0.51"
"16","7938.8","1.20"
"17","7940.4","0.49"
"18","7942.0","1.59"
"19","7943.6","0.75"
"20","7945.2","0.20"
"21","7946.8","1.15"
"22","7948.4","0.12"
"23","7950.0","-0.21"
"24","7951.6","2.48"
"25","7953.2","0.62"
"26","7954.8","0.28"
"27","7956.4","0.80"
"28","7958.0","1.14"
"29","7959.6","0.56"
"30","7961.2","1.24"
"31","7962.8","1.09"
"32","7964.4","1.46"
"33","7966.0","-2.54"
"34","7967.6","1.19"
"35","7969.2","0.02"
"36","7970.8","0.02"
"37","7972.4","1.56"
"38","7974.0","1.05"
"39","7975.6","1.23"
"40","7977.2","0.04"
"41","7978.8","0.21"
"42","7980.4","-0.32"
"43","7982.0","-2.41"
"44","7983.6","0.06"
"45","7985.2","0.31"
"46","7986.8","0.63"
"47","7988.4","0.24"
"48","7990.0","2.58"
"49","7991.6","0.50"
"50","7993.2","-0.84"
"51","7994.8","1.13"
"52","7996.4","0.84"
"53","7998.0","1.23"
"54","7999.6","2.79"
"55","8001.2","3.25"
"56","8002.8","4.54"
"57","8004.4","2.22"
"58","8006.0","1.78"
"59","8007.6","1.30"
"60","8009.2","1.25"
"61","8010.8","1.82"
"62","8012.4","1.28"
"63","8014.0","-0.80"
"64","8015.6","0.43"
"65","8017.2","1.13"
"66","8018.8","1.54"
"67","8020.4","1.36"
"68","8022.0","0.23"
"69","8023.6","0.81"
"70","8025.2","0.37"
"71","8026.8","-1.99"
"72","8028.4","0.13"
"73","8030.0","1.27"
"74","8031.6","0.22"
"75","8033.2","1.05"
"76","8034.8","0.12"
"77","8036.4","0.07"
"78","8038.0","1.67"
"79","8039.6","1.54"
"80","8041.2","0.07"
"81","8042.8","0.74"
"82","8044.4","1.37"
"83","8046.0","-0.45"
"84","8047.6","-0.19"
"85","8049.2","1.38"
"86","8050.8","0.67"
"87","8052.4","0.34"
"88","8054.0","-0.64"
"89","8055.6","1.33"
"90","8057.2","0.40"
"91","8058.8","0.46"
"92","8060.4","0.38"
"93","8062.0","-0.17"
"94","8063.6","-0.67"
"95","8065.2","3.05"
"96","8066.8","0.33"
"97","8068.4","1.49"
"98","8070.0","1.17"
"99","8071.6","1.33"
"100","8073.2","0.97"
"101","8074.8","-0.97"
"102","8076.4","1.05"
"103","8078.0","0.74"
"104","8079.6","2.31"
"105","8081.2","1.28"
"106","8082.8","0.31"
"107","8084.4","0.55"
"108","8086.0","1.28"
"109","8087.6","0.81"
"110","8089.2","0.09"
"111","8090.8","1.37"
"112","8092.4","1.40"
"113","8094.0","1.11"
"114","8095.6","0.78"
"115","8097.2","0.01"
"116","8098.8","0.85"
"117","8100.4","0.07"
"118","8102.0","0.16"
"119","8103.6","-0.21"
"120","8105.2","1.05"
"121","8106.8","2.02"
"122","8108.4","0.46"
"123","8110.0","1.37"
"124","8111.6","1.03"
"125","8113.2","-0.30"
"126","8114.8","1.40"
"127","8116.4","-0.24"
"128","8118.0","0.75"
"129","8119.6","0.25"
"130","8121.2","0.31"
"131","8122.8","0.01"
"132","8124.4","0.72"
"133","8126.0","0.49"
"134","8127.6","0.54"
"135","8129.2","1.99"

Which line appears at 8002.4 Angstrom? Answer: H-gamma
